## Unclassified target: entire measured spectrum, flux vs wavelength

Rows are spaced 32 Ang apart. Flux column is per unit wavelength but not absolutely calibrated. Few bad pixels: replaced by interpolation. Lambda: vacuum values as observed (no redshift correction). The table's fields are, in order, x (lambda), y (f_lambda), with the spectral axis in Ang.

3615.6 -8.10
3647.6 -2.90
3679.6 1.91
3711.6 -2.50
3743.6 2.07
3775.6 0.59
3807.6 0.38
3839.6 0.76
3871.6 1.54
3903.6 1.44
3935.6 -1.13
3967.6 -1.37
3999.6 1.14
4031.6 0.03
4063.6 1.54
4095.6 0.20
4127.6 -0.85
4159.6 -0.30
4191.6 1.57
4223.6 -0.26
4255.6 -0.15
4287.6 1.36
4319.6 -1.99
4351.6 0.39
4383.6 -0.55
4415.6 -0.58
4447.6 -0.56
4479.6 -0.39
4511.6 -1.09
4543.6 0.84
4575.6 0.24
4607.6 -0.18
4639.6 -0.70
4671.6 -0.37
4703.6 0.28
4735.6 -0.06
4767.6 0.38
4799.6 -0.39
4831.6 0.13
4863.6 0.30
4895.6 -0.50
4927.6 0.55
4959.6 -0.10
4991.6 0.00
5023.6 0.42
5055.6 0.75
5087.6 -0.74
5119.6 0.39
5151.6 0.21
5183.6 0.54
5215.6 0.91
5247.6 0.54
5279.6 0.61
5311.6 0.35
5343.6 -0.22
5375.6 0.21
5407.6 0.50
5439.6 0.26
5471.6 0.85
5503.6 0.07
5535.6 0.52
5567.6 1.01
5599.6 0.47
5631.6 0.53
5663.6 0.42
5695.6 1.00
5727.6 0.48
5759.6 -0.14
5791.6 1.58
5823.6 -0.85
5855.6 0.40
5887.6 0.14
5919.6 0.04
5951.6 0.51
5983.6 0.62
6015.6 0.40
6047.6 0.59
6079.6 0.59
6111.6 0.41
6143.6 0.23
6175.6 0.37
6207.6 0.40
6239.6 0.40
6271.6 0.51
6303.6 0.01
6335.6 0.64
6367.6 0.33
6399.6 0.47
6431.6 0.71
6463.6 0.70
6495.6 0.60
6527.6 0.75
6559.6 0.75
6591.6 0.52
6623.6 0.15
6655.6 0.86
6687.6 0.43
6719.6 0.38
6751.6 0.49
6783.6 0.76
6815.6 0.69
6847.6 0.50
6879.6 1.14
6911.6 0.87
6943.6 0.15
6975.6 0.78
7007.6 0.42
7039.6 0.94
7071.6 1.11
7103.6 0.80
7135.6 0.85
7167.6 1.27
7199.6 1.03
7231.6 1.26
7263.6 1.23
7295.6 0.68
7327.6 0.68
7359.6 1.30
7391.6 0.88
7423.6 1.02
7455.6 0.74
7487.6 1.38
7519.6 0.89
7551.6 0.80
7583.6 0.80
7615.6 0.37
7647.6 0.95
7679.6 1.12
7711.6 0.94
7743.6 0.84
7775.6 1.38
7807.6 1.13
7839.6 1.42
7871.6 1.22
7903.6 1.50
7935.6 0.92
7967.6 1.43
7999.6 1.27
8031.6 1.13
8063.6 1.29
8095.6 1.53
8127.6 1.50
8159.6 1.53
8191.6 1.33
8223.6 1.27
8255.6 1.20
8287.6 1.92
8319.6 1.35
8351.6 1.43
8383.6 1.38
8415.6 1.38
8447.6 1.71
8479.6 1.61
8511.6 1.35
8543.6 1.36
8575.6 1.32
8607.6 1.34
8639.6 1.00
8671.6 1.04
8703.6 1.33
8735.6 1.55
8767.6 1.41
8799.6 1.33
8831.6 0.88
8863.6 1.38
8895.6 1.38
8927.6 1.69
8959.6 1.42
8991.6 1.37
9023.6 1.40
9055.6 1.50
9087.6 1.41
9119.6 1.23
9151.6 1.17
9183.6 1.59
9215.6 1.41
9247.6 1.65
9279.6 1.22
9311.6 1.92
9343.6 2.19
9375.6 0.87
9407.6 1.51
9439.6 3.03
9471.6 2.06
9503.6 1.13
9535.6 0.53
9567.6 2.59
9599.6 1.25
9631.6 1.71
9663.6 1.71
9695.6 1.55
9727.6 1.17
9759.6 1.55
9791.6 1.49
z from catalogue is 0.76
